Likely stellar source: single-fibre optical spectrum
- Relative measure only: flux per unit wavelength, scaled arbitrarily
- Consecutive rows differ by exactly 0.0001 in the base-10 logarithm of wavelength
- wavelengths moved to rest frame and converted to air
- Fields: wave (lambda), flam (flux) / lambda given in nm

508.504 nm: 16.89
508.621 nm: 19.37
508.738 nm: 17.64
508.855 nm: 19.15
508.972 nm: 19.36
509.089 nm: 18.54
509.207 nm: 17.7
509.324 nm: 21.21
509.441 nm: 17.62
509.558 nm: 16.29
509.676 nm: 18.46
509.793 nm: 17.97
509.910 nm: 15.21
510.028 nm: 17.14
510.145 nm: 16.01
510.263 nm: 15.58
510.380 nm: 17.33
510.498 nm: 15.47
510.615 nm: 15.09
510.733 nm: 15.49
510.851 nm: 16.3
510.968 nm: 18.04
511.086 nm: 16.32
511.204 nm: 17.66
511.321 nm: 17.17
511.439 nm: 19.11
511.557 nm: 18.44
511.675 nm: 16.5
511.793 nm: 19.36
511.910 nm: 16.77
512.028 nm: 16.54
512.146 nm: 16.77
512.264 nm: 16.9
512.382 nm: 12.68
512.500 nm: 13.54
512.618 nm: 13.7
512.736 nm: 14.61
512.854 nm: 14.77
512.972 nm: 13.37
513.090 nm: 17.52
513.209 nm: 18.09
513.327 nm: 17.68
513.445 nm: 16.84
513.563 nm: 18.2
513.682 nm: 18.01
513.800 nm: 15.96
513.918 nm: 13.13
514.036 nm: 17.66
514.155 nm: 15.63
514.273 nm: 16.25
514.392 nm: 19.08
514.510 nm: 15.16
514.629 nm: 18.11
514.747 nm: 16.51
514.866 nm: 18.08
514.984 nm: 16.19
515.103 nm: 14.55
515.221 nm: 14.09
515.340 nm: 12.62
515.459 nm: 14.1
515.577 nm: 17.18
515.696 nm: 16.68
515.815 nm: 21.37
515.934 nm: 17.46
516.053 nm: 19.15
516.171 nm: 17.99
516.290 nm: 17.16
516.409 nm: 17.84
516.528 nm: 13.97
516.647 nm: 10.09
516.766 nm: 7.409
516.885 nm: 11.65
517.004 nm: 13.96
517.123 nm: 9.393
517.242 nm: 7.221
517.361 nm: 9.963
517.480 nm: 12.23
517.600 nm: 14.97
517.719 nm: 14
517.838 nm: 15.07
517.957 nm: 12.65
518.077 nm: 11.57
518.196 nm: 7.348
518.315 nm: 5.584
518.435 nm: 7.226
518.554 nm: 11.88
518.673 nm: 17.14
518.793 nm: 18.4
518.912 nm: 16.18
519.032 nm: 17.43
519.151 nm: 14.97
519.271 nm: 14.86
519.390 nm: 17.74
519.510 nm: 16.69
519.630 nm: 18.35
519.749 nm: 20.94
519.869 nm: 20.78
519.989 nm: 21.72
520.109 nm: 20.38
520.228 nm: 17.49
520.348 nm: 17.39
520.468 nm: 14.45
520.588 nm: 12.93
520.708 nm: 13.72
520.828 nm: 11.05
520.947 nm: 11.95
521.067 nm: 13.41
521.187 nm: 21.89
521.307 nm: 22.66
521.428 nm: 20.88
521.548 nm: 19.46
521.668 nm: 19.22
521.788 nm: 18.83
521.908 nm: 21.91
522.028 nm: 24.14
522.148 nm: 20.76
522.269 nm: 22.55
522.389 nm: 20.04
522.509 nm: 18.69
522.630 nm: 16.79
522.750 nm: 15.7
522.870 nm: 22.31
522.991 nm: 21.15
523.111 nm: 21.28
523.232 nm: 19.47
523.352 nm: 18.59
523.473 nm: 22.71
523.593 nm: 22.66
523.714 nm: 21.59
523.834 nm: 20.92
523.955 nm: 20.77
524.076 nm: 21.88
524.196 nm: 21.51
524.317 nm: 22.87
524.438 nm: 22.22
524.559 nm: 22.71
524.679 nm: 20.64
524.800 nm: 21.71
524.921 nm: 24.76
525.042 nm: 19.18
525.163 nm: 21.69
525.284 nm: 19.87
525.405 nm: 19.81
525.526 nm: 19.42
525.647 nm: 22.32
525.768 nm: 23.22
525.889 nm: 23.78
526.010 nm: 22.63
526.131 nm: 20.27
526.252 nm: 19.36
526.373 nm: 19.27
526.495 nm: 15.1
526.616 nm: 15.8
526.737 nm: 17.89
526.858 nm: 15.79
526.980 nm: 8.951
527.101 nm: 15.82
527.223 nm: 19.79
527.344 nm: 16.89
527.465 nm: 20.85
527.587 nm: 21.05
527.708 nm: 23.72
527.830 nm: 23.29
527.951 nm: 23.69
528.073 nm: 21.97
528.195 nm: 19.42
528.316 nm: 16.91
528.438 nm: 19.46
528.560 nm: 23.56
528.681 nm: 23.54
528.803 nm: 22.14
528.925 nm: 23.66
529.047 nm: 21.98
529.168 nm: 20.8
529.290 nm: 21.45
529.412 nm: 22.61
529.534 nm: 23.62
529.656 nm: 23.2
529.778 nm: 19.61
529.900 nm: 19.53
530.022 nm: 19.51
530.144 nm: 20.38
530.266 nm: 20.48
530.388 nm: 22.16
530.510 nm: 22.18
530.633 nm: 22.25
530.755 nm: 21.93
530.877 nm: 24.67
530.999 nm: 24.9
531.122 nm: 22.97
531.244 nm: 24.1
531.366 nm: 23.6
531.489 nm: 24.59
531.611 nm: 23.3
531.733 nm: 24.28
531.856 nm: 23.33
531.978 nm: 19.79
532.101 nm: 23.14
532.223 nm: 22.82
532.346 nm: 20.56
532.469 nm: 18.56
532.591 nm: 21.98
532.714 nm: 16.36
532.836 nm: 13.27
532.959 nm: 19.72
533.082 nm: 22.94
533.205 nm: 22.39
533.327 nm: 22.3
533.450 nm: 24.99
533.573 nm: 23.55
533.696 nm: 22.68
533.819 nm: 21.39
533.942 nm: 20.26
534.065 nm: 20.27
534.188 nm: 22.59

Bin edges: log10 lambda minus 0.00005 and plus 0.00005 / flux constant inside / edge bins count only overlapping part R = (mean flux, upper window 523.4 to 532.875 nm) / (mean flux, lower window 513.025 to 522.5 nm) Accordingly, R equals 1.31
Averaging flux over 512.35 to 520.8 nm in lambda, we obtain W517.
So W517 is 15.2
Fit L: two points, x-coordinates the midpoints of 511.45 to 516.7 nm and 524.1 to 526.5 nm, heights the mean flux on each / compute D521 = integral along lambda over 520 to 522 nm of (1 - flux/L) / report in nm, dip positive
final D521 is 0.19 nm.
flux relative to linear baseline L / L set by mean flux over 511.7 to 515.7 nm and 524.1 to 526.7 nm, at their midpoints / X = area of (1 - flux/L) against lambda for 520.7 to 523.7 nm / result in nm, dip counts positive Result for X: 0.02 nm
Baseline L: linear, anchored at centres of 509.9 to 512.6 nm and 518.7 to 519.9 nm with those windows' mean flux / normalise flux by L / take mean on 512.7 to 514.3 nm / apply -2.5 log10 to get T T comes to 0.03 mag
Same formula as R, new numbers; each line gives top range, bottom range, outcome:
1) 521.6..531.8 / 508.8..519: 1.35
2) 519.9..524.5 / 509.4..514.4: 1.18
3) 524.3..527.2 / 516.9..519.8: 1.46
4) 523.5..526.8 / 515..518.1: 1.49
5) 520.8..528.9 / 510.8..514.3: 1.22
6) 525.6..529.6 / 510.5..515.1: 1.23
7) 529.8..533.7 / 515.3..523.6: 1.33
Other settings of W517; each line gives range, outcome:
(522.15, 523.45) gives 19.8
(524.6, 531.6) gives 21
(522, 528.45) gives 20.3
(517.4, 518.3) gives 12.1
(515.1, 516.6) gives 16.5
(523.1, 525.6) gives 21.3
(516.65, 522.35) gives 15.6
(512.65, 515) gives 16.5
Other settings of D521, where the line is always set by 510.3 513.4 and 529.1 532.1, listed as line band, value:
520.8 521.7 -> 0.07 nm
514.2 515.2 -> 0.04 nm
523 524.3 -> -0.07 nm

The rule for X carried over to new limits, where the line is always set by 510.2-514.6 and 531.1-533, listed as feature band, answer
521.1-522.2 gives -0.13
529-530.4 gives -0.03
